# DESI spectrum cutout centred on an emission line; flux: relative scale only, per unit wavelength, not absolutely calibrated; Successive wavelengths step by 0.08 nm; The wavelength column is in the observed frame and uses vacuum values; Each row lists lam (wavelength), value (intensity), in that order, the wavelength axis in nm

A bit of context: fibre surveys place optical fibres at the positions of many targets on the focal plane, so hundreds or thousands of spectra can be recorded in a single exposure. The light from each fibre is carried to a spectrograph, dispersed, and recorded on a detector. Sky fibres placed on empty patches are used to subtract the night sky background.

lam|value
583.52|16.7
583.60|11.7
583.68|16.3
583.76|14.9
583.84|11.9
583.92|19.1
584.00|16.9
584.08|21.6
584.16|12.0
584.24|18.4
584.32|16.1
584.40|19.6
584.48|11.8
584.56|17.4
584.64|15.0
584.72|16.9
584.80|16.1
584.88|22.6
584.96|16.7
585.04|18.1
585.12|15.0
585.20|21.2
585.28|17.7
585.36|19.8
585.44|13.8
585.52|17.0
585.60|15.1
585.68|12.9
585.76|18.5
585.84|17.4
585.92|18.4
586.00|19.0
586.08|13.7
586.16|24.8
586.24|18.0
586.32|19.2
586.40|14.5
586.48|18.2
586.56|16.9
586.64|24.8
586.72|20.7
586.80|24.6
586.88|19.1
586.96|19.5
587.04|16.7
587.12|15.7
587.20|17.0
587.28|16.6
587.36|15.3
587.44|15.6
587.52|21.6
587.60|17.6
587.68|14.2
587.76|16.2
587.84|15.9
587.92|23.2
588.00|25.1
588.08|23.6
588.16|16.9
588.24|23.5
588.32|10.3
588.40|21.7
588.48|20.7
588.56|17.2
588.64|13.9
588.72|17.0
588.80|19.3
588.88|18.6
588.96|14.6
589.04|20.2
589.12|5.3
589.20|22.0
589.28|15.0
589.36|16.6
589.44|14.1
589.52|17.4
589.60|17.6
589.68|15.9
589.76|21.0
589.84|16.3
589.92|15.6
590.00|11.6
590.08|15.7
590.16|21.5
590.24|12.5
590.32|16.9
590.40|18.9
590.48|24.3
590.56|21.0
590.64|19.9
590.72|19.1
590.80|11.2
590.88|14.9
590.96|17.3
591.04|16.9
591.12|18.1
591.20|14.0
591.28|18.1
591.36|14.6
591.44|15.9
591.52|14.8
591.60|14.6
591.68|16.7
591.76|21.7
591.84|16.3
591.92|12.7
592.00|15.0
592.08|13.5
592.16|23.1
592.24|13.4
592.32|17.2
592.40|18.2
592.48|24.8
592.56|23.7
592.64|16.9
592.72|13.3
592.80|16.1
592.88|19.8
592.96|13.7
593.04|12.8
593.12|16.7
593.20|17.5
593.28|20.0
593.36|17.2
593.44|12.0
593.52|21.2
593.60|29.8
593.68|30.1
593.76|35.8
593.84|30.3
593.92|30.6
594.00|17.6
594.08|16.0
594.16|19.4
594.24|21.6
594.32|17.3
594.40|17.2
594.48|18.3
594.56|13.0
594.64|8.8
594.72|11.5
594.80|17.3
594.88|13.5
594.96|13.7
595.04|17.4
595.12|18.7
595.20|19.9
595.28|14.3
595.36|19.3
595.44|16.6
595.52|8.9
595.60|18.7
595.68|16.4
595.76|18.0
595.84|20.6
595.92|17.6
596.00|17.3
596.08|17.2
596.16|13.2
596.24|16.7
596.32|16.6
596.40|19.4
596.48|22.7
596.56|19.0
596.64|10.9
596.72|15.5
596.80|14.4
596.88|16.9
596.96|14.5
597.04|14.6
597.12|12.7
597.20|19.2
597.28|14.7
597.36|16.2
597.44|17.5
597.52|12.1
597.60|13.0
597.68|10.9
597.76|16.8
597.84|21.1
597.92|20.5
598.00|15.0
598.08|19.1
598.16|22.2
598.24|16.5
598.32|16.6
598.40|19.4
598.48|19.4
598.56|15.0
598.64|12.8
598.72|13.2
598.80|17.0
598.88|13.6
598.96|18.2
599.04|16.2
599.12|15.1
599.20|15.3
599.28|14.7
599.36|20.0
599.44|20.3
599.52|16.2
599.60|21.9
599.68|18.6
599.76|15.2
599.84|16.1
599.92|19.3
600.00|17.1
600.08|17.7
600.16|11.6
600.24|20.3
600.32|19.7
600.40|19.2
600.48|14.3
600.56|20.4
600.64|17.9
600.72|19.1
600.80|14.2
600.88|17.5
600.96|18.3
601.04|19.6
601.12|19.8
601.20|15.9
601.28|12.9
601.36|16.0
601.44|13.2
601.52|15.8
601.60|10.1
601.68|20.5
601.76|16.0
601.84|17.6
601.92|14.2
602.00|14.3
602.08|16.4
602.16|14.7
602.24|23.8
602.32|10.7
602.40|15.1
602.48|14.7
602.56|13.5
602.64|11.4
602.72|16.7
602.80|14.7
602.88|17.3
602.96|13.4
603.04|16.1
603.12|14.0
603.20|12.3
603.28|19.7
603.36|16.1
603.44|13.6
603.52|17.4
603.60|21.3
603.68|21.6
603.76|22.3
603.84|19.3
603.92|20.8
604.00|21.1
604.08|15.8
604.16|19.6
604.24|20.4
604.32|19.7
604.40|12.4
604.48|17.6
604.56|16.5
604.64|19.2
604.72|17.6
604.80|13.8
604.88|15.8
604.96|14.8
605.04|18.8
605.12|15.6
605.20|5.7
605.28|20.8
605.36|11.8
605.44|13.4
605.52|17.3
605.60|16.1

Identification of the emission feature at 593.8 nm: [O III] 5007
